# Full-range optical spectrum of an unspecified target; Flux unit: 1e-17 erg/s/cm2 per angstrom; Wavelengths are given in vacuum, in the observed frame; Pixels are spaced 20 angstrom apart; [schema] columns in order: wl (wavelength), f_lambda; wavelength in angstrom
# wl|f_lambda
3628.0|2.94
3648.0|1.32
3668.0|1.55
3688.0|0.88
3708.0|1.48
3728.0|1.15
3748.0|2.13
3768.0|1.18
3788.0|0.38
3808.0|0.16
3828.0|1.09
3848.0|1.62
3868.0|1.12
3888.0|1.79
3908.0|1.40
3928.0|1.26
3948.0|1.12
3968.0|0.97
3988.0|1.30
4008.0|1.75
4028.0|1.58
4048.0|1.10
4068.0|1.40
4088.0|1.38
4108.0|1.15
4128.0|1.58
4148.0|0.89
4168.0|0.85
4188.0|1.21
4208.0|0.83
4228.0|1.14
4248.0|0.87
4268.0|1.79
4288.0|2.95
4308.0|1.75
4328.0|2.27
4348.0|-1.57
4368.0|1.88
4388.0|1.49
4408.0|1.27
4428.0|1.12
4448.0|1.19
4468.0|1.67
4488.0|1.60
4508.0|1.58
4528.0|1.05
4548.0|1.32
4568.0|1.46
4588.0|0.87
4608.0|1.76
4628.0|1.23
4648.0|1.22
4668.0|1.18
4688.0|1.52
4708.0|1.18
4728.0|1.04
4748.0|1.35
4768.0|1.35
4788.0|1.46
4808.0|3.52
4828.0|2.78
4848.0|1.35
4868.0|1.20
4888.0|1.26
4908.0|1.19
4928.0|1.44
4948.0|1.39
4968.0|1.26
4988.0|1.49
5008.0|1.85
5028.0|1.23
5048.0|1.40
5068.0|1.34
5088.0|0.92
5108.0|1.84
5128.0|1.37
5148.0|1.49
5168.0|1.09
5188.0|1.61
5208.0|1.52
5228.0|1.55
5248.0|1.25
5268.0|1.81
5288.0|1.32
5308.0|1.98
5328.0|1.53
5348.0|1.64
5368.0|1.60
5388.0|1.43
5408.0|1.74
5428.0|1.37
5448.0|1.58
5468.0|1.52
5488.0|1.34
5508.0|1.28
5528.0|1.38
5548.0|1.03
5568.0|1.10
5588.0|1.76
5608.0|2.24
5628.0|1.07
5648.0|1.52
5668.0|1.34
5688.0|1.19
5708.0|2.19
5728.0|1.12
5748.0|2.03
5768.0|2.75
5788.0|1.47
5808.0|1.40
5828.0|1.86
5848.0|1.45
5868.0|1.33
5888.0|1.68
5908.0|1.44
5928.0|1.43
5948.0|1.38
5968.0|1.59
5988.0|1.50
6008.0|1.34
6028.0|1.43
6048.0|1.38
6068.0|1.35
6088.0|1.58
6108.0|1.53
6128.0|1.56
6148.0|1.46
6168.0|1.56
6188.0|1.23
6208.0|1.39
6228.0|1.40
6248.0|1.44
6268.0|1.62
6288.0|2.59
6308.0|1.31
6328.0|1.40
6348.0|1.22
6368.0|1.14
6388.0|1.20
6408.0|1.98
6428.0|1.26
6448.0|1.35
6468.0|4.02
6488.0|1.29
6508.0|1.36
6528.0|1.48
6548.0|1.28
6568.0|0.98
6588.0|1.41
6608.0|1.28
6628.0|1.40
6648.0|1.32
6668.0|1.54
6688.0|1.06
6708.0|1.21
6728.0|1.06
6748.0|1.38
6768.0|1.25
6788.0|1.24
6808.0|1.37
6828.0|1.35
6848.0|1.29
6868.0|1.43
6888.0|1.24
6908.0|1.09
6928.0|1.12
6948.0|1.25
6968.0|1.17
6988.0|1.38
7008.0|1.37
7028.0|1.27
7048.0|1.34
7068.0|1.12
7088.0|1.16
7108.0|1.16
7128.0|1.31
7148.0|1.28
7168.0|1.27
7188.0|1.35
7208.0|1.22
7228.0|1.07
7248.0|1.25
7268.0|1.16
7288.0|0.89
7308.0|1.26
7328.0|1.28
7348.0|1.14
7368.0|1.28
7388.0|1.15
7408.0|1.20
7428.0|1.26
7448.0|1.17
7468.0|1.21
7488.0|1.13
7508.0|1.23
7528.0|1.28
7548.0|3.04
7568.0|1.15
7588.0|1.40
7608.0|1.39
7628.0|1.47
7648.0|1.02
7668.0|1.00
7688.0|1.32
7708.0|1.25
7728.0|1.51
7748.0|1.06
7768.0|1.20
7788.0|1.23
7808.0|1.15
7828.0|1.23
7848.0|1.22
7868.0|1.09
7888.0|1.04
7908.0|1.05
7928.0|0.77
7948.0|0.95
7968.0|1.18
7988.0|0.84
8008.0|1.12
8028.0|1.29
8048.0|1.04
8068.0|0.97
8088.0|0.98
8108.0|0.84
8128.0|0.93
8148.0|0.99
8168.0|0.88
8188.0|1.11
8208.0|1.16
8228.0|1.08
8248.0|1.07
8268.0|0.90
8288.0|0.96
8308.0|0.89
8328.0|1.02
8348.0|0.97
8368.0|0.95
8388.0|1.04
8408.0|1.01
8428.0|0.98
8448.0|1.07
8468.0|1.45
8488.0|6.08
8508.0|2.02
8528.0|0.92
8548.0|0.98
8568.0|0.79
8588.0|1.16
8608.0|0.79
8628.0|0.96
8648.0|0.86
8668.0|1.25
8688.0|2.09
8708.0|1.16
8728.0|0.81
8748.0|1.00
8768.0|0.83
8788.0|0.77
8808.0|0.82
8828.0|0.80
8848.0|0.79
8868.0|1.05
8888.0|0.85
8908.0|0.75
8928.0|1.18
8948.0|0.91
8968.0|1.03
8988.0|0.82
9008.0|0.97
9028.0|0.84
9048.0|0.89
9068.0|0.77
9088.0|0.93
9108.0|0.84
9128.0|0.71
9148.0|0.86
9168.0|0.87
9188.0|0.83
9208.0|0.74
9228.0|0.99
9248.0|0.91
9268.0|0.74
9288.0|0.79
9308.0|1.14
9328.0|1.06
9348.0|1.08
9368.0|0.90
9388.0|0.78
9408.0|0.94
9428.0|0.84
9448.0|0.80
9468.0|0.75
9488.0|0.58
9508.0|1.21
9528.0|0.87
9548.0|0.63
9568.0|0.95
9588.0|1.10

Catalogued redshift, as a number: 0.292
